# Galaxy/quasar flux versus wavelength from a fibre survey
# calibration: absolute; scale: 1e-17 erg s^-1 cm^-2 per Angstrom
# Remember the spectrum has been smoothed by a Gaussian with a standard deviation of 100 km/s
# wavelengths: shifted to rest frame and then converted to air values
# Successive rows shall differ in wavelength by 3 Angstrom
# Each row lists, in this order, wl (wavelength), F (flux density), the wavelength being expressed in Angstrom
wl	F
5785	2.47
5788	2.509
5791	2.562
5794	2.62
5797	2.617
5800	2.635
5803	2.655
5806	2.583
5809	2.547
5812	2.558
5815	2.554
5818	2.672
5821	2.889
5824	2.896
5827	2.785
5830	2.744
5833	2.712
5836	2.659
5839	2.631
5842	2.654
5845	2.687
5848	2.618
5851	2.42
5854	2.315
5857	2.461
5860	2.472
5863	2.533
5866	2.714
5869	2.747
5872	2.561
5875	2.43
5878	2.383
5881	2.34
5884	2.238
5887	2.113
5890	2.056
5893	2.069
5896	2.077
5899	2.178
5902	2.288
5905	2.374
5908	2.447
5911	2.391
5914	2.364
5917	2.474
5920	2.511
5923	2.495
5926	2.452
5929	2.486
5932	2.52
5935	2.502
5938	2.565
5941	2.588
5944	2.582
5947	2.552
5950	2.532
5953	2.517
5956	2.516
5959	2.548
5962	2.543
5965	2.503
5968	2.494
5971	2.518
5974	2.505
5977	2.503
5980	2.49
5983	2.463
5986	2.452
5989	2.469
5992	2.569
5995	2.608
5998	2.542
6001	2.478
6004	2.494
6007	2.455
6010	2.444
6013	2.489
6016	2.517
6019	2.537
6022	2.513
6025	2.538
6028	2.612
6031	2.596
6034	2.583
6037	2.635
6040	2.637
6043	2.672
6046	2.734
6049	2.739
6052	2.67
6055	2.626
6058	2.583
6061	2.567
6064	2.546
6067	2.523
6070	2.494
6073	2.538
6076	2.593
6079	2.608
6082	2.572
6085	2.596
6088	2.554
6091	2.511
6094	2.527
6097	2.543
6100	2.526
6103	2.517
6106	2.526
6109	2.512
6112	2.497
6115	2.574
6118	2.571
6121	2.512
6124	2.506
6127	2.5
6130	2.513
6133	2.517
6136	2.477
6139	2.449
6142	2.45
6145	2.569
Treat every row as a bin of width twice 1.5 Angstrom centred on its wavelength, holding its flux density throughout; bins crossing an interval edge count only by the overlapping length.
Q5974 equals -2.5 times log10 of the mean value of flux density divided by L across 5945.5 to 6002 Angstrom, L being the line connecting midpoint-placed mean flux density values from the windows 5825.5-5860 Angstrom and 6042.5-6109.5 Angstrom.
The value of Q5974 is 0.03 mag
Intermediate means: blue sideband 2.6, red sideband 2.58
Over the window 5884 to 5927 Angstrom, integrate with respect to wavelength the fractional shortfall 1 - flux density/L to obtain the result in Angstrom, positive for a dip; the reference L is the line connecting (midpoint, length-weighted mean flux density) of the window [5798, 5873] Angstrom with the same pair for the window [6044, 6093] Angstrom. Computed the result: 5.2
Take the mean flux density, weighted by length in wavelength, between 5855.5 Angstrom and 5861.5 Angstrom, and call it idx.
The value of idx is 2.47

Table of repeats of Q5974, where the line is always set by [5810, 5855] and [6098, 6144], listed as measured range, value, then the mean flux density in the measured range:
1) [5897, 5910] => 0.13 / 2.31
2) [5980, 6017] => 0.03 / 2.5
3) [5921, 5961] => 0.03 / 2.53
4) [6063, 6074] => 0.01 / 2.52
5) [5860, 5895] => 0.11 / 2.38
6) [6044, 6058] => -0.06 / 2.68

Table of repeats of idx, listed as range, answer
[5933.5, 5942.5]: 2.55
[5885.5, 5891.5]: 2.08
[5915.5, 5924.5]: 2.49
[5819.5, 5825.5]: 2.89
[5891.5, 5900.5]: 2.11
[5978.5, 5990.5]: 2.47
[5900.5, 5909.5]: 2.37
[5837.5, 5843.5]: 2.64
